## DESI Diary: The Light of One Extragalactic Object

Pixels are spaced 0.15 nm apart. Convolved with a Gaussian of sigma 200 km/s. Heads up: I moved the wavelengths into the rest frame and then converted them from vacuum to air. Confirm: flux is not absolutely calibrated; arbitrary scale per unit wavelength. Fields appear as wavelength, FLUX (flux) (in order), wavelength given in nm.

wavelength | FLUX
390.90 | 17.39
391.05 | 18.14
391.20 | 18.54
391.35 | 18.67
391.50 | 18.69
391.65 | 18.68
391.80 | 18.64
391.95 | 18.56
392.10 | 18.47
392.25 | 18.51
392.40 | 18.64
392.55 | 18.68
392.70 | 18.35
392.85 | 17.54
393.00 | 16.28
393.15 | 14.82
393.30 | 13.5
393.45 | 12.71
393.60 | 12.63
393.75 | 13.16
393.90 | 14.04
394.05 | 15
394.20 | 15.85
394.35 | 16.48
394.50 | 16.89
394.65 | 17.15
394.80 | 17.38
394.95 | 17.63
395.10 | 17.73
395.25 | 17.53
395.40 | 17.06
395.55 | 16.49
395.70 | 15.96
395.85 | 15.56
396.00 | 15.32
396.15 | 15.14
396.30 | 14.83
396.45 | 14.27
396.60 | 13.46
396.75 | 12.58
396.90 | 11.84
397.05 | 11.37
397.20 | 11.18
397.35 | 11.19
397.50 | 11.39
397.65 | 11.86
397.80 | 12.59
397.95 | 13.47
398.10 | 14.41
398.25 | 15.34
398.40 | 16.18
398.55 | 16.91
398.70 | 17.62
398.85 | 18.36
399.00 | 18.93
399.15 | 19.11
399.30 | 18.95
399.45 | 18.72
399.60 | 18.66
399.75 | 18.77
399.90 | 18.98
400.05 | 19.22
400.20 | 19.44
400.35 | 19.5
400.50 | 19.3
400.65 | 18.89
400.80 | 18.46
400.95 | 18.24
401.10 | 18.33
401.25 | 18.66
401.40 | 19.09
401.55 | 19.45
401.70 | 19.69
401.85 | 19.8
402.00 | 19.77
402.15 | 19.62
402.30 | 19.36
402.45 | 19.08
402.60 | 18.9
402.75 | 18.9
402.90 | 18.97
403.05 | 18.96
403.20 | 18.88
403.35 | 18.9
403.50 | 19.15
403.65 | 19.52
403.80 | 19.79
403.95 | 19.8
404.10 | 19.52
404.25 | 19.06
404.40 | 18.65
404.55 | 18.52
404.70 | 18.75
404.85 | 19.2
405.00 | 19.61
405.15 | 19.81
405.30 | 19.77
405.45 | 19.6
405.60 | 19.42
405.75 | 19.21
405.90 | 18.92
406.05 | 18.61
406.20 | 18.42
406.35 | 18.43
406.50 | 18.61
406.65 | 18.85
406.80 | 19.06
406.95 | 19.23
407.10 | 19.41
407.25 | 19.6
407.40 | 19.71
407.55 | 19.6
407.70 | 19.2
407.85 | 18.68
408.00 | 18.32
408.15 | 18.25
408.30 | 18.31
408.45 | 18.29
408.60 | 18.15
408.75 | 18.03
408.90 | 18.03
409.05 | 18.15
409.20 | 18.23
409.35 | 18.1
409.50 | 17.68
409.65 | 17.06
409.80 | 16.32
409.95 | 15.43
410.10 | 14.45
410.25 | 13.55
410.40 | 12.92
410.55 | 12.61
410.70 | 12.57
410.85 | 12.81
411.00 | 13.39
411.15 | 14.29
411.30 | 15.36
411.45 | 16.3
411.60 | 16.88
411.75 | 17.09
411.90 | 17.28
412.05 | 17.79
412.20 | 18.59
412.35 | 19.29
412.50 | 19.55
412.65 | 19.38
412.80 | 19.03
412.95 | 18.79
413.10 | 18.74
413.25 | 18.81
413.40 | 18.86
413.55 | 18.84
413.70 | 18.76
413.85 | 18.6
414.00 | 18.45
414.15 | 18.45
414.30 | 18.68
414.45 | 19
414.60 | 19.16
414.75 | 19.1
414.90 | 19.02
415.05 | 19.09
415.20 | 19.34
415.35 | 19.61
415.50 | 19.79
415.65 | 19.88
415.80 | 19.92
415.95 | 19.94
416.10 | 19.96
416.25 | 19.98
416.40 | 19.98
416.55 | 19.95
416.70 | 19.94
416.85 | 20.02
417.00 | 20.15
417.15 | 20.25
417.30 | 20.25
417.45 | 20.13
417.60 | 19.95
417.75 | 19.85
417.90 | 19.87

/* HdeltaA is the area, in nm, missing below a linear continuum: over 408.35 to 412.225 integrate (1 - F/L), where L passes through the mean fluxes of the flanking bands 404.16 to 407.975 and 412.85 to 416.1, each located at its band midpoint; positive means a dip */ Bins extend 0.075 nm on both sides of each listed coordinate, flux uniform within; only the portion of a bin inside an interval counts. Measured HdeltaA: 0.61 nm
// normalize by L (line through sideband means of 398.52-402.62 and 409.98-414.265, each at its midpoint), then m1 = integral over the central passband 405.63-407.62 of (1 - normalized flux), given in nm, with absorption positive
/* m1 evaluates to -0.14 nm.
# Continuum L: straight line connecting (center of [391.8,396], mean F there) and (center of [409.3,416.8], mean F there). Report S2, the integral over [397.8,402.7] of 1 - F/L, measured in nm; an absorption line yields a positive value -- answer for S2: -0.42 nm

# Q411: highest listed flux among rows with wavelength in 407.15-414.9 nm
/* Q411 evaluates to 19.71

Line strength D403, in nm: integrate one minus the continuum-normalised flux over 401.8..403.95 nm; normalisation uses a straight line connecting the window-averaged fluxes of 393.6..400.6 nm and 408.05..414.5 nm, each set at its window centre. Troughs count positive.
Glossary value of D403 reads -0.37 nm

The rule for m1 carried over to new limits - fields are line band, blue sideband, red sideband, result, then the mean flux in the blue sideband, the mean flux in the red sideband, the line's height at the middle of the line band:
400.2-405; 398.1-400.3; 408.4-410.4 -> -0.39 nm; 18.1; 16.9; 17.7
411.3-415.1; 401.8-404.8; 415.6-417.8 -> 0.25 nm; 19.2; 20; 19.8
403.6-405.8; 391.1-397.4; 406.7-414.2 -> -0.31 nm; 15.9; 17.5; 16.9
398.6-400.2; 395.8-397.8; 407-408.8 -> -0.48 nm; 13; 18.8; 14.4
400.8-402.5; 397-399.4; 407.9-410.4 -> -0.38 nm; 15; 17.2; 15.7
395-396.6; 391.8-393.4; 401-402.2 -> 0.19 nm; 17.3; 19.3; 18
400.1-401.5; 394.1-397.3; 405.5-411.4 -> -0.24 nm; 15.3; 17.3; 16.1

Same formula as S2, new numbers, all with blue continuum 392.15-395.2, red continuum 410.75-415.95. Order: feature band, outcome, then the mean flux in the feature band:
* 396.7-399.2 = 0.34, 14.3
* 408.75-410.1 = 0.04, 17.2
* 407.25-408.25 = -0.08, 19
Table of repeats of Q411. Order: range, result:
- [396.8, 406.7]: 19.81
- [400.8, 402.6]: 19.8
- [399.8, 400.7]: 19.5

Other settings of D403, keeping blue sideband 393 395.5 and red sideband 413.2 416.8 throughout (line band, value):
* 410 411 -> 0.29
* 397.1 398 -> 0.24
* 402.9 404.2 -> -0.15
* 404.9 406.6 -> -0.14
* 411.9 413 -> 0.00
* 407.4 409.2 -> -0.04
